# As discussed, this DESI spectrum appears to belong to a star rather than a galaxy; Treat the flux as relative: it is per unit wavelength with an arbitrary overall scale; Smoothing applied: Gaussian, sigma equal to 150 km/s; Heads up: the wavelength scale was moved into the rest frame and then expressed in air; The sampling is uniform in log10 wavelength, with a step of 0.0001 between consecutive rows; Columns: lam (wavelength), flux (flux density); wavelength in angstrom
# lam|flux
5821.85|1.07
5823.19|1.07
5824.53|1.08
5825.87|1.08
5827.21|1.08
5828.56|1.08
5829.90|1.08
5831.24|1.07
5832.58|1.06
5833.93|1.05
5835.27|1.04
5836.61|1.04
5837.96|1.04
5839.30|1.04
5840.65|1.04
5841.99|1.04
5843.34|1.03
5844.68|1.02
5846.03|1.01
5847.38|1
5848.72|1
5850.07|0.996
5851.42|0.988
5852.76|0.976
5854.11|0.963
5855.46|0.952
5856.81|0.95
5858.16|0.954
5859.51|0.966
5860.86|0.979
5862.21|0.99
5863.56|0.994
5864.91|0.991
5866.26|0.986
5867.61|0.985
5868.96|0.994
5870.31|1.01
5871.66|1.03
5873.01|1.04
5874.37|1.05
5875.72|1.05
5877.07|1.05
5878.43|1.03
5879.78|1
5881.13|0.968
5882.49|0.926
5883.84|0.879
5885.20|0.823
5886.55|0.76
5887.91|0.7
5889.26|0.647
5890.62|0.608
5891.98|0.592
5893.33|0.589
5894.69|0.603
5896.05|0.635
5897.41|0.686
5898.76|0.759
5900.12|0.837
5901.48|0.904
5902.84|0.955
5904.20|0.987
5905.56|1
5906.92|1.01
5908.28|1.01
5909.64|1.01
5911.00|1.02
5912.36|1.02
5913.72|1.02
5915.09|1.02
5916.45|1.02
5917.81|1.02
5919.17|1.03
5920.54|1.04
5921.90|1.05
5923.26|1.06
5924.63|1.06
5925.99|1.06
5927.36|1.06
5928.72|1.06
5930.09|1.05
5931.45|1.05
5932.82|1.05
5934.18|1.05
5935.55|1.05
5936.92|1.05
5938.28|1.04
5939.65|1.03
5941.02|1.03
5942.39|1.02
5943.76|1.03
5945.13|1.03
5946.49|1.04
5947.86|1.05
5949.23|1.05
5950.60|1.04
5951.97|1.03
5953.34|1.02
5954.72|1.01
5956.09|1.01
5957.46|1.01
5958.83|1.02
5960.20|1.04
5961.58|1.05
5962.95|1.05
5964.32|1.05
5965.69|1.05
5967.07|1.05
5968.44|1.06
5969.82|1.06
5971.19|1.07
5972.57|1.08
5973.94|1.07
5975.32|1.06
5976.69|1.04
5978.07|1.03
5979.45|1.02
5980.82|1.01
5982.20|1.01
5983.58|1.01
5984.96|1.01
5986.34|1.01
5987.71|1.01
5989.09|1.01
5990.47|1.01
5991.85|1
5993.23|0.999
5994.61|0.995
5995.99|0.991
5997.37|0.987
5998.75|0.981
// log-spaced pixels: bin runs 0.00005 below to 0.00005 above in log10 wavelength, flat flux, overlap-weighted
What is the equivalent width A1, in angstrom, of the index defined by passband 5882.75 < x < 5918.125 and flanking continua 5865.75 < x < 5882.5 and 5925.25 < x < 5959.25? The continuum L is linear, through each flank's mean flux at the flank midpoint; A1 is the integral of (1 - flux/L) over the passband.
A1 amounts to 6.0 angstrom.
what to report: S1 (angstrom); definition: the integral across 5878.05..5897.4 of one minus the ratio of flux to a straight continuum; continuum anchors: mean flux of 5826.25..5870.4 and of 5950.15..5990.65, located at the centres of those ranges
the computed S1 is 4.9 angstrom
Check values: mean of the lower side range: 1.01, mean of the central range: 0.762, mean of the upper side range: 1.03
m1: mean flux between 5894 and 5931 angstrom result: 0.963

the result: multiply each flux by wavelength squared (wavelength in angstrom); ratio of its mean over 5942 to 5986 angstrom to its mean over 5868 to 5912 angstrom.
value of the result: 1.21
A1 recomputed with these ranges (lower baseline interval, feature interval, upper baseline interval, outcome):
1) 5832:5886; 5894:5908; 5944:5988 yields 2.4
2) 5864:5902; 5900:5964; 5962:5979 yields -3.8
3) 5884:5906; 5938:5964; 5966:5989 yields -2.4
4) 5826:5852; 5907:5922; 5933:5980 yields 0.3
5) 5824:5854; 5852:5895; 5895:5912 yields 2.4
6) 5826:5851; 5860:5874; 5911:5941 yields 0.5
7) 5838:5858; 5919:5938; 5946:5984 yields -0.5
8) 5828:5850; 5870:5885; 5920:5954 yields 0.6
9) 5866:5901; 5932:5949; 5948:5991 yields -1.2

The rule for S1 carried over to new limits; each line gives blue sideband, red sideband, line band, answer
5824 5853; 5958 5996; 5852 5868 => 1.0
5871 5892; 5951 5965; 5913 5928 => -1.2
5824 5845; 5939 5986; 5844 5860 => 1.1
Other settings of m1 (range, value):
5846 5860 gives 0.976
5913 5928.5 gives 1.04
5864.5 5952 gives 0.959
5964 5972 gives 1.06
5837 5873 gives 0.998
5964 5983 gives 1.05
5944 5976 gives 1.04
